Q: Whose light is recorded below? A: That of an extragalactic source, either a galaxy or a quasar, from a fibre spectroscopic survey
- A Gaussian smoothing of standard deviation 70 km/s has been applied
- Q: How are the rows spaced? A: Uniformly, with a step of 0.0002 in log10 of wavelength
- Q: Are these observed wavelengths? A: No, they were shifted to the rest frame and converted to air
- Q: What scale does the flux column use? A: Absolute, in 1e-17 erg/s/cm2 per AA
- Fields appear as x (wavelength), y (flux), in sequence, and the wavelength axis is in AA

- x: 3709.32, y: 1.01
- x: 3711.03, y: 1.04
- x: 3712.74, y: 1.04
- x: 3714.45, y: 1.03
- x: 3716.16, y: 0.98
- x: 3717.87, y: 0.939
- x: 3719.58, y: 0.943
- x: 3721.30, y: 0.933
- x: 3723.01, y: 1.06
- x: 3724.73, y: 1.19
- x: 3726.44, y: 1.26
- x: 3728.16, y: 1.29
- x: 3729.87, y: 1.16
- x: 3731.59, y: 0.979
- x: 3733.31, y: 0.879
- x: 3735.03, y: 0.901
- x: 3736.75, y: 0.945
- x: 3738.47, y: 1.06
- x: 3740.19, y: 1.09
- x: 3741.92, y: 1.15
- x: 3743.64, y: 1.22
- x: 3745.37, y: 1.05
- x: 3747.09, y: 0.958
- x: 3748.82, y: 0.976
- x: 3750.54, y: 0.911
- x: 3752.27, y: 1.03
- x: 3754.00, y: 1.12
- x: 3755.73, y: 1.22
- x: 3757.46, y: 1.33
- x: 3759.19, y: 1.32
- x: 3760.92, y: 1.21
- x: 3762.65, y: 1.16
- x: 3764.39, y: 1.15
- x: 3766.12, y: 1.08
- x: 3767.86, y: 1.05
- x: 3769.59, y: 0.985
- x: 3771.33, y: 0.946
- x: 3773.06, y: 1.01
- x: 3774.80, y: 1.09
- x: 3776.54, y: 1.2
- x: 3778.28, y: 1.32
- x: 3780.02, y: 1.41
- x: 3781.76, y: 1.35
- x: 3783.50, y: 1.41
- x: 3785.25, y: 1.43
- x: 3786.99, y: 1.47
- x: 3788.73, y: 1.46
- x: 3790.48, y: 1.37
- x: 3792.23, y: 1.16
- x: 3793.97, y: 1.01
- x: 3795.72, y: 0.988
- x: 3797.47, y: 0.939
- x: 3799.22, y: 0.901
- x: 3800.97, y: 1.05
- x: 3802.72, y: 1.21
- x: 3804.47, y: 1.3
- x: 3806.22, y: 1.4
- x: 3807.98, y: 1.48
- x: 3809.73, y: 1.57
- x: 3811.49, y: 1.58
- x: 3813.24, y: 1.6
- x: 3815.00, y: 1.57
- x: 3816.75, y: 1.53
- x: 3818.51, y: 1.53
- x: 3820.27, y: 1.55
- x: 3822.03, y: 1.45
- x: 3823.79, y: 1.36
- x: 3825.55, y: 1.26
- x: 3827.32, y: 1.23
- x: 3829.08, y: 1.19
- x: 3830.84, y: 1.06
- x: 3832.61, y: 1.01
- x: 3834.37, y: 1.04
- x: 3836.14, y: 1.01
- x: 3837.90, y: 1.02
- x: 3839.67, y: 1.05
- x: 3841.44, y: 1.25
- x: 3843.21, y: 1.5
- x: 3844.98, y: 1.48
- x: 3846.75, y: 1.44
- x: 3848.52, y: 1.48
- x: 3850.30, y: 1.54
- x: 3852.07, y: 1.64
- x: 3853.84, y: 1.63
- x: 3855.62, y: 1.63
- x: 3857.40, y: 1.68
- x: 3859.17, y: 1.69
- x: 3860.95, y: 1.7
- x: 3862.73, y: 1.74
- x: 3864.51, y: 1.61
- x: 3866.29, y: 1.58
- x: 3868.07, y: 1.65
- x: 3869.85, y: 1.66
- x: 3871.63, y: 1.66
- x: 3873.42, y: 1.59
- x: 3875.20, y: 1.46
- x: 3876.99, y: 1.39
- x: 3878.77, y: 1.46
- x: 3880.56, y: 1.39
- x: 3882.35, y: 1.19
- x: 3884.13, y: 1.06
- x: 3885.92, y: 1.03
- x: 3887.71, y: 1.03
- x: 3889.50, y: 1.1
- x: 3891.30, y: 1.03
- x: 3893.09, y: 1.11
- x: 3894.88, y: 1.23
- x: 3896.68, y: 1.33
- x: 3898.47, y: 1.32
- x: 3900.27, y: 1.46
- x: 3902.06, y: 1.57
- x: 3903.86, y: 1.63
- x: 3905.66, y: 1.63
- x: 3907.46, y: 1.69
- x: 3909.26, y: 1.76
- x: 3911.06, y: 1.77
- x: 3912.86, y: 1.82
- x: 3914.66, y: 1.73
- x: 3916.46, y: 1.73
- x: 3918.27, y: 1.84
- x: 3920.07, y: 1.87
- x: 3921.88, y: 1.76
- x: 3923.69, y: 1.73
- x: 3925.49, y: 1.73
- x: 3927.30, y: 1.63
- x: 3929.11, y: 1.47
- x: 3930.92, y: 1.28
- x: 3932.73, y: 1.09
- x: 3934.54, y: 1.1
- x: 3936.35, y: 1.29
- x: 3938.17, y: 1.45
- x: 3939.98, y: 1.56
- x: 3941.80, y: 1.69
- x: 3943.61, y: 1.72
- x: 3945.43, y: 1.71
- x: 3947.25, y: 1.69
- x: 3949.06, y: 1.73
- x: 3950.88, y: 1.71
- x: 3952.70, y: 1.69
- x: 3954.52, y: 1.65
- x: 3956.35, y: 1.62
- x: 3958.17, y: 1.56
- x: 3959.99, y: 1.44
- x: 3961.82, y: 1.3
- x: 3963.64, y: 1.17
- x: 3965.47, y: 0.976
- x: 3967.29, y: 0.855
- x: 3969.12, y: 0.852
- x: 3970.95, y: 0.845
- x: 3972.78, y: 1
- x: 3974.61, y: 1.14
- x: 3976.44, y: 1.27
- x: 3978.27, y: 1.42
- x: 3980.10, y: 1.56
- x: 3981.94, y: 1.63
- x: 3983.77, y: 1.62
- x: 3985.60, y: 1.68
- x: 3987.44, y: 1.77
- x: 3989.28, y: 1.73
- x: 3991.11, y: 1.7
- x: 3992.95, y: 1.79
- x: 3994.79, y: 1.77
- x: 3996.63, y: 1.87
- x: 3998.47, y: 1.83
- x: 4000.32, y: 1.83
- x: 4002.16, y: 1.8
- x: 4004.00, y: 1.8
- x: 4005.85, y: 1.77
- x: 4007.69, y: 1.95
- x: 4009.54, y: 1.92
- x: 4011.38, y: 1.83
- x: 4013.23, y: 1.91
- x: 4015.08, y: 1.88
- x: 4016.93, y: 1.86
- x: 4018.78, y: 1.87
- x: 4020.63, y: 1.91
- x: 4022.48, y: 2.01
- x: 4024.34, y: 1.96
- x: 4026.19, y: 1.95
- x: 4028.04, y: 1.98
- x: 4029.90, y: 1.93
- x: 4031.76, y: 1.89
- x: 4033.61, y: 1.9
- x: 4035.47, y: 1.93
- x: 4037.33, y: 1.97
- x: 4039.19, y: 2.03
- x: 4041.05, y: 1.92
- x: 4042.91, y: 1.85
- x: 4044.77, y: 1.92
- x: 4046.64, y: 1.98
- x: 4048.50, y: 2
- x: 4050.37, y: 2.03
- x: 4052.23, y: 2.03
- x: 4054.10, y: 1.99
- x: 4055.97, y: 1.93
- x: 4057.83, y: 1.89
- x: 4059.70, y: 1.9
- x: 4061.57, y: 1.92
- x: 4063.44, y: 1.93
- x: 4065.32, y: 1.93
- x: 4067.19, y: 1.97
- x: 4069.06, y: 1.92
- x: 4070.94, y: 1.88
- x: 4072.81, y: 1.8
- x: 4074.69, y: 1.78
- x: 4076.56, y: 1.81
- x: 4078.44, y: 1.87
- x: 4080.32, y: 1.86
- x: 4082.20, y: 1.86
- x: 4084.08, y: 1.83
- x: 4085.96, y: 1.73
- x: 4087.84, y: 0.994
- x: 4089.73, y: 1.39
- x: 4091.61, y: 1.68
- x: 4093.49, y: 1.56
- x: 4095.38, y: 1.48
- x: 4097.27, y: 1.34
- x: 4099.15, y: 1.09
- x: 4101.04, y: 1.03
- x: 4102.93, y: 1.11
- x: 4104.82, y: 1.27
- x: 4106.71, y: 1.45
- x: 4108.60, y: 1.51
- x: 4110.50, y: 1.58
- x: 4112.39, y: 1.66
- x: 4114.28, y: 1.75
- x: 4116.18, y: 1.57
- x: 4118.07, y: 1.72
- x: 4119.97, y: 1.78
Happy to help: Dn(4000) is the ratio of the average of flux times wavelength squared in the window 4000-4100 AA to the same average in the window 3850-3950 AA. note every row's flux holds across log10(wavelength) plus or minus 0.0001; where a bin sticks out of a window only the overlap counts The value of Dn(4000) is 1.3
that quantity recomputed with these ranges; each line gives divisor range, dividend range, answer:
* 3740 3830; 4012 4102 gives 1.68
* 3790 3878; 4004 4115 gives 1.43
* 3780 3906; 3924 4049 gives 1.30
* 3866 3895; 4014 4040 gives 1.57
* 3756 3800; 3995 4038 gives 1.79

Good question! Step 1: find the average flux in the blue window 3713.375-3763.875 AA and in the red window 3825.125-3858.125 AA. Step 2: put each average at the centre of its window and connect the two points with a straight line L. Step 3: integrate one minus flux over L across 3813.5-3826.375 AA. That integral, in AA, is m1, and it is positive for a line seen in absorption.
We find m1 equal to -2.04 AA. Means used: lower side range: 1.08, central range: 1.47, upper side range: 1.32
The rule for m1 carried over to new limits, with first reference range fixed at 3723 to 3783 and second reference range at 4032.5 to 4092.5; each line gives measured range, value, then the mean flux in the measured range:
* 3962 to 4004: 5.2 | 1.47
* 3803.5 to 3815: -2.2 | 1.49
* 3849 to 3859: -1.9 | 1.62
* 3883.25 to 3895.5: 3.1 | 1.08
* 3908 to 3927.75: -3.3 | 1.76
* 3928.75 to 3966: 2.5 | 1.48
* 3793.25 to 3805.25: 1.7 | 1.06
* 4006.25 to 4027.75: -2.0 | 1.91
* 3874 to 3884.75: 0.6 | 1.34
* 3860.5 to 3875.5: -2.6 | 1.63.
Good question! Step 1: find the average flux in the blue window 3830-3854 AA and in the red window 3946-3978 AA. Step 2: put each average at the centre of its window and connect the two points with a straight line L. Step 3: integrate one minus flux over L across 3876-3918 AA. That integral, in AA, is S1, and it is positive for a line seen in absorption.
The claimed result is -3.6 AA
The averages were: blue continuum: 1.29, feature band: 1.42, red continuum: 1.33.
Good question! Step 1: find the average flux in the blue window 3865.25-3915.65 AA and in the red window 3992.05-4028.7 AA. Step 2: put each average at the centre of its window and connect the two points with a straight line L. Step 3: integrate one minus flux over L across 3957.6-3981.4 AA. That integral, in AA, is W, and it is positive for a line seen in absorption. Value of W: 7.5 AA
